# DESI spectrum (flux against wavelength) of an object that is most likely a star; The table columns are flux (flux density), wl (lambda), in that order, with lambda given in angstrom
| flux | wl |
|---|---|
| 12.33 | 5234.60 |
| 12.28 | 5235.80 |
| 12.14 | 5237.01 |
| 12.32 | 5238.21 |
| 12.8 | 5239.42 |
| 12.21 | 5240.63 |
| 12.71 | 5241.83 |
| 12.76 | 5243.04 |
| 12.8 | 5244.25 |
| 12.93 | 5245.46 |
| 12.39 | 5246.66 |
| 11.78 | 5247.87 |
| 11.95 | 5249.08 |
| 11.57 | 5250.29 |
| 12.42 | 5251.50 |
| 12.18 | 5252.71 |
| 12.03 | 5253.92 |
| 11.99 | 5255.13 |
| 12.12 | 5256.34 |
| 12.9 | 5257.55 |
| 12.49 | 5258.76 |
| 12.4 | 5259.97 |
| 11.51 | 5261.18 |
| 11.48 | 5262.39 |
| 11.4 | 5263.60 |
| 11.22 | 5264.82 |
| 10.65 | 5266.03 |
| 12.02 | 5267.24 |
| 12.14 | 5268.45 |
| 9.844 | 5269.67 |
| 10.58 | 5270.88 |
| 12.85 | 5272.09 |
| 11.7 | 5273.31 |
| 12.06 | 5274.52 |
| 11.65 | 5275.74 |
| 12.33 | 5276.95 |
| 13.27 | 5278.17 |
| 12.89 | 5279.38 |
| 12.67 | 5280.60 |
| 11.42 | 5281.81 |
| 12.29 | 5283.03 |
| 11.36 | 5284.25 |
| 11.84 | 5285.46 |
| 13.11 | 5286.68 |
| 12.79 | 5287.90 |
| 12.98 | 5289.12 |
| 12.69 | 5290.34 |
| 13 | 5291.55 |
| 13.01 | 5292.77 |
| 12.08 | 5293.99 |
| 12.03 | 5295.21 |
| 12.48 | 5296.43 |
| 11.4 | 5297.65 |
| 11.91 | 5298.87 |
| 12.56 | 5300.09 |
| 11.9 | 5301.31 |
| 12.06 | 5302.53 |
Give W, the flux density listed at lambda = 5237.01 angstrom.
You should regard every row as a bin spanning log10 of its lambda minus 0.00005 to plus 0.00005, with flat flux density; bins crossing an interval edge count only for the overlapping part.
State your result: 12.14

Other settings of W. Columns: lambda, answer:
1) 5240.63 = 12.21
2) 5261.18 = 11.51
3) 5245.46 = 12.93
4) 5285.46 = 11.84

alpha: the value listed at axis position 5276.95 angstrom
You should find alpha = 12.33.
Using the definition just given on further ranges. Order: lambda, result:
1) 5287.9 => 12.79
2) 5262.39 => 11.48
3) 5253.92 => 12.03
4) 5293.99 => 12.08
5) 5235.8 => 12.28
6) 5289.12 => 12.98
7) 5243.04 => 12.76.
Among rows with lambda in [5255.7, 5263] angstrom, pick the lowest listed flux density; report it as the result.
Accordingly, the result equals 11.48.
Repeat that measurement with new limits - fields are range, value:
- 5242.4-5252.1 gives 11.57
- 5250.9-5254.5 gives 12.03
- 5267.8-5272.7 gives 9.844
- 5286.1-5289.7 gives 12.79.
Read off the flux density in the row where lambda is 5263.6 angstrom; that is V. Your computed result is 11.4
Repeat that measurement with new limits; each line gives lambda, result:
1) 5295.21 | 12.03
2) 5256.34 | 12.12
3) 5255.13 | 11.99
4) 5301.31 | 11.9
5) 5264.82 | 11.22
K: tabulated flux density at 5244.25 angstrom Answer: 12.8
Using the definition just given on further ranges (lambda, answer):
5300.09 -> 12.56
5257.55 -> 12.9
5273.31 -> 11.7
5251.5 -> 12.42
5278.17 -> 13.27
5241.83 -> 12.71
